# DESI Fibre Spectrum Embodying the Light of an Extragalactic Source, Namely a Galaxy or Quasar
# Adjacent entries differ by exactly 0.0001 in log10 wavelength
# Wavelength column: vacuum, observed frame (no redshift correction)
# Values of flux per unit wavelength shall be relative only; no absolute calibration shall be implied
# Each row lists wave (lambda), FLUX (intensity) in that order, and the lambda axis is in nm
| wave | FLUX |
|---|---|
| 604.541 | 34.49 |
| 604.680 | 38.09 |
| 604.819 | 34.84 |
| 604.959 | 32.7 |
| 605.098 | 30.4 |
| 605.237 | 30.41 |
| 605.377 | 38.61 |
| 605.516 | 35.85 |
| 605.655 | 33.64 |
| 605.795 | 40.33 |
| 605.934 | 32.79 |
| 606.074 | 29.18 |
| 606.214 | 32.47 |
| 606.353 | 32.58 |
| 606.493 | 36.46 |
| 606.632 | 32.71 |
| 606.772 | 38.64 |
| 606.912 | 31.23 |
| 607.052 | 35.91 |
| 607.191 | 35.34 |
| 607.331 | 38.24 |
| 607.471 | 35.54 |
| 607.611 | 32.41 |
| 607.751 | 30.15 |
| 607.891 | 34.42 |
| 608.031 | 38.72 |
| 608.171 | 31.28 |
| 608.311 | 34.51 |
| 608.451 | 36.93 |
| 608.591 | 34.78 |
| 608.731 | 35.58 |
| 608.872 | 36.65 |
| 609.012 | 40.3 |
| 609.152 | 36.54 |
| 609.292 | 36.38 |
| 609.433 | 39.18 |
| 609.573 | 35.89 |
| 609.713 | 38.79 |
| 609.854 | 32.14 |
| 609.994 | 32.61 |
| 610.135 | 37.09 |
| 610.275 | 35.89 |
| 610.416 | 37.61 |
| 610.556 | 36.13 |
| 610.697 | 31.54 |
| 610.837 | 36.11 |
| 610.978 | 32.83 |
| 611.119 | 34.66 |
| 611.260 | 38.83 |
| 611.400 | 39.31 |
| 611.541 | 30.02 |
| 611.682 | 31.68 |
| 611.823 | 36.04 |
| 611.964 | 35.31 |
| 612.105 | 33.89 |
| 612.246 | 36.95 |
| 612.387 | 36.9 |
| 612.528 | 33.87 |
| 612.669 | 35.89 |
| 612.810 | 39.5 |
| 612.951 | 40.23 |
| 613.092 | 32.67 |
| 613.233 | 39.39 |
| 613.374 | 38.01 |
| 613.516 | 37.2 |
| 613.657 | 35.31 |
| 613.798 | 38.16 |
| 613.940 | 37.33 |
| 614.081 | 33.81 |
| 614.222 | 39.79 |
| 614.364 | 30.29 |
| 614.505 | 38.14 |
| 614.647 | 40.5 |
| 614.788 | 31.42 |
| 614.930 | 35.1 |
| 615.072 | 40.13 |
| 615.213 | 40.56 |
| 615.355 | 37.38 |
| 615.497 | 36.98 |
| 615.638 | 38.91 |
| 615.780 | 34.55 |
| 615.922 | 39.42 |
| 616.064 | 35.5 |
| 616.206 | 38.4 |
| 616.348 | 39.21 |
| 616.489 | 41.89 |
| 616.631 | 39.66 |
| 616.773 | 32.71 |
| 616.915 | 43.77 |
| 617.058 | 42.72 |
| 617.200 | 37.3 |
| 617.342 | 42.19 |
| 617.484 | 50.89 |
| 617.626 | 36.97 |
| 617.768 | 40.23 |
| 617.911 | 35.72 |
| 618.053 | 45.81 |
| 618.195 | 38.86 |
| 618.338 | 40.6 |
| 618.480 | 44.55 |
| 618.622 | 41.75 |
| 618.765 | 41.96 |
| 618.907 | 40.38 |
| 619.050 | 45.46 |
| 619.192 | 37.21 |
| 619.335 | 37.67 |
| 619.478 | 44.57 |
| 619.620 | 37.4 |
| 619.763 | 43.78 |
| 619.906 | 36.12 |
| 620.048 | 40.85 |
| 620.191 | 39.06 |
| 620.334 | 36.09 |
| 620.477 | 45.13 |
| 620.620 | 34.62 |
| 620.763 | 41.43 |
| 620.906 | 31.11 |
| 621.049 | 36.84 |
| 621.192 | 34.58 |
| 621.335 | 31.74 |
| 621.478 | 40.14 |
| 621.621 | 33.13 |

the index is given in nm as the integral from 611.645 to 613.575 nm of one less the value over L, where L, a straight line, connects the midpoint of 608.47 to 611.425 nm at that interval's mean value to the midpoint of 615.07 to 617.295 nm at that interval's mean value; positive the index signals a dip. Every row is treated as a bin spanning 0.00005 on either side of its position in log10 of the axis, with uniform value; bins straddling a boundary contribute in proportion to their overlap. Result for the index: 0.05 nm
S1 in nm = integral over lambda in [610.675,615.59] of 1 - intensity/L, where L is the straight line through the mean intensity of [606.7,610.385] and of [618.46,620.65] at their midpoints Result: 0.18 nm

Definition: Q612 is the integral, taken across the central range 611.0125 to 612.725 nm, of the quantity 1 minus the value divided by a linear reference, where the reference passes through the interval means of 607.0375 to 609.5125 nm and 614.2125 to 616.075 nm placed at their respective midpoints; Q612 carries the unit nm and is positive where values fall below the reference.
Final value 0.055 nm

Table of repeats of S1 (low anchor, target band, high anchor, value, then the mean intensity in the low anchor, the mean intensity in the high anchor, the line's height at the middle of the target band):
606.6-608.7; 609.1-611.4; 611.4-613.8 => -0.03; 34.8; 36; 35.4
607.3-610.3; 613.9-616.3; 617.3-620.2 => 0.13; 35.6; 41.1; 39.1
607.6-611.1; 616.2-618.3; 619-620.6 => -0.08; 35.4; 40.1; 38.9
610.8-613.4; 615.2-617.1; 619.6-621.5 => -0.09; 35.9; 37.7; 36.8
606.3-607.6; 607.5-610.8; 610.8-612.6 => -0.04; 35.1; 35.1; 35.1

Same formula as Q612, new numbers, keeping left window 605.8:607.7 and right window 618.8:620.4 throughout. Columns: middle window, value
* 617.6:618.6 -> -0.034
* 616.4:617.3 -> -0.024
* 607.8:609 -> -0.017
